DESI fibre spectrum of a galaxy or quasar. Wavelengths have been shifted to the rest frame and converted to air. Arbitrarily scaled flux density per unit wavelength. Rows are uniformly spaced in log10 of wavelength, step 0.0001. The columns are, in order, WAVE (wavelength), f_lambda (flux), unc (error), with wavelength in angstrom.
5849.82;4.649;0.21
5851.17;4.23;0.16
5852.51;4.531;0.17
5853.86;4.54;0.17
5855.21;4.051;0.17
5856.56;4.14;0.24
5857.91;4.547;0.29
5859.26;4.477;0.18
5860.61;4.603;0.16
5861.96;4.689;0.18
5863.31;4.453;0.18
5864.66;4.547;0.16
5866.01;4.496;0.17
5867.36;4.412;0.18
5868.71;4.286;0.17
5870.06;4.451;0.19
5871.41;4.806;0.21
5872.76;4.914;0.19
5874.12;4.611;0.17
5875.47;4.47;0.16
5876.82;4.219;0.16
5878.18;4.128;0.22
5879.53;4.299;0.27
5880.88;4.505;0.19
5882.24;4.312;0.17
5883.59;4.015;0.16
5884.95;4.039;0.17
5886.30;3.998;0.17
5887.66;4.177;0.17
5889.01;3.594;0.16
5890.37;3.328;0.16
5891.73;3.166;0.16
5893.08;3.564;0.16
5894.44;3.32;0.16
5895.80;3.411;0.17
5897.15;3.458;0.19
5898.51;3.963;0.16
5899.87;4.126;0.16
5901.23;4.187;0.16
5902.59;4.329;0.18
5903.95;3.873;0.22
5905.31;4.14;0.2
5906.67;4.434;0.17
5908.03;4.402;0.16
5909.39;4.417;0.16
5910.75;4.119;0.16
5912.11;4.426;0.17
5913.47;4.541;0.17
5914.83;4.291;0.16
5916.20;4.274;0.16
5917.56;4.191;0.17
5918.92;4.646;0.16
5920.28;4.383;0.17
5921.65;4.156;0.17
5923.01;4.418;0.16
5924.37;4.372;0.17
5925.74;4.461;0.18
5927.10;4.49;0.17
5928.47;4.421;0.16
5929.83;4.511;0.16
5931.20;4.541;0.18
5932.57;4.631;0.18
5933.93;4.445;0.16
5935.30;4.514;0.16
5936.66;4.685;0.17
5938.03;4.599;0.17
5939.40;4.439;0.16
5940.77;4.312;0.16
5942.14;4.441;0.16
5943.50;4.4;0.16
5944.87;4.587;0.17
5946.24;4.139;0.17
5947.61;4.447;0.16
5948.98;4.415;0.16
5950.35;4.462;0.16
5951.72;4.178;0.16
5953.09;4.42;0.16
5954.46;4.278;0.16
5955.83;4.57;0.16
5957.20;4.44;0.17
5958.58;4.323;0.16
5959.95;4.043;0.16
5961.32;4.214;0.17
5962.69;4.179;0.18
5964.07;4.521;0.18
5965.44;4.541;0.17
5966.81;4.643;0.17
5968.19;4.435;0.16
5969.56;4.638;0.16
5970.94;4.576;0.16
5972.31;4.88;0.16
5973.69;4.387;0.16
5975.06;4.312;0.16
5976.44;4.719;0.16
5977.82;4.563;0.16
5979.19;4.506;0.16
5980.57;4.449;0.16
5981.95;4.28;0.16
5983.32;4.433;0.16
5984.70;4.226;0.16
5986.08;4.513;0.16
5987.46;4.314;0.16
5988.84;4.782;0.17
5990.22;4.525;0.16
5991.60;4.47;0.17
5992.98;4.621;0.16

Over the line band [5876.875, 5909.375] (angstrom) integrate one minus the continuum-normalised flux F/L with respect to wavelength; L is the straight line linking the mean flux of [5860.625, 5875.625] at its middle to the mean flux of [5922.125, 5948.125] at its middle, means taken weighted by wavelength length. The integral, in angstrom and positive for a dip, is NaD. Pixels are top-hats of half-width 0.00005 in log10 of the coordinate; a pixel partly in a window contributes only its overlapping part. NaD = 4.1 angstrom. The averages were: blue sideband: 4.56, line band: 3.96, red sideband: 4.46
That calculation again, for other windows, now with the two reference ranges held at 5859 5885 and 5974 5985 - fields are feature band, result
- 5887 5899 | 2.4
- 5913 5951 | 0.1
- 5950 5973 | 0.1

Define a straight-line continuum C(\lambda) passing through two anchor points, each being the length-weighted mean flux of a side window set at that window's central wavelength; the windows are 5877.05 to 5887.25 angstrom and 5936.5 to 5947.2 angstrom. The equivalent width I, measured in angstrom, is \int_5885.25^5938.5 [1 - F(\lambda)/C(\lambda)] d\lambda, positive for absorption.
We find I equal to 1.68 angstrom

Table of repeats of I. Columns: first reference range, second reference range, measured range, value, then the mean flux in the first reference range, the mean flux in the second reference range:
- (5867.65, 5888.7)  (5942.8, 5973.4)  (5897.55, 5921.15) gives 0.56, 4.34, 4.42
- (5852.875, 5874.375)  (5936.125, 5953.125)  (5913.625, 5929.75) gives 0.22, 4.5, 4.42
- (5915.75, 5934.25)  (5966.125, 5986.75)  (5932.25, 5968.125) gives 0.39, 4.43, 4.5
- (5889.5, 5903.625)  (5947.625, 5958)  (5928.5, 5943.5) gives -1.15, 3.69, 4.4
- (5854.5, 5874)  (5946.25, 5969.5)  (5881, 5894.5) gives 2.01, 4.49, 4.38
